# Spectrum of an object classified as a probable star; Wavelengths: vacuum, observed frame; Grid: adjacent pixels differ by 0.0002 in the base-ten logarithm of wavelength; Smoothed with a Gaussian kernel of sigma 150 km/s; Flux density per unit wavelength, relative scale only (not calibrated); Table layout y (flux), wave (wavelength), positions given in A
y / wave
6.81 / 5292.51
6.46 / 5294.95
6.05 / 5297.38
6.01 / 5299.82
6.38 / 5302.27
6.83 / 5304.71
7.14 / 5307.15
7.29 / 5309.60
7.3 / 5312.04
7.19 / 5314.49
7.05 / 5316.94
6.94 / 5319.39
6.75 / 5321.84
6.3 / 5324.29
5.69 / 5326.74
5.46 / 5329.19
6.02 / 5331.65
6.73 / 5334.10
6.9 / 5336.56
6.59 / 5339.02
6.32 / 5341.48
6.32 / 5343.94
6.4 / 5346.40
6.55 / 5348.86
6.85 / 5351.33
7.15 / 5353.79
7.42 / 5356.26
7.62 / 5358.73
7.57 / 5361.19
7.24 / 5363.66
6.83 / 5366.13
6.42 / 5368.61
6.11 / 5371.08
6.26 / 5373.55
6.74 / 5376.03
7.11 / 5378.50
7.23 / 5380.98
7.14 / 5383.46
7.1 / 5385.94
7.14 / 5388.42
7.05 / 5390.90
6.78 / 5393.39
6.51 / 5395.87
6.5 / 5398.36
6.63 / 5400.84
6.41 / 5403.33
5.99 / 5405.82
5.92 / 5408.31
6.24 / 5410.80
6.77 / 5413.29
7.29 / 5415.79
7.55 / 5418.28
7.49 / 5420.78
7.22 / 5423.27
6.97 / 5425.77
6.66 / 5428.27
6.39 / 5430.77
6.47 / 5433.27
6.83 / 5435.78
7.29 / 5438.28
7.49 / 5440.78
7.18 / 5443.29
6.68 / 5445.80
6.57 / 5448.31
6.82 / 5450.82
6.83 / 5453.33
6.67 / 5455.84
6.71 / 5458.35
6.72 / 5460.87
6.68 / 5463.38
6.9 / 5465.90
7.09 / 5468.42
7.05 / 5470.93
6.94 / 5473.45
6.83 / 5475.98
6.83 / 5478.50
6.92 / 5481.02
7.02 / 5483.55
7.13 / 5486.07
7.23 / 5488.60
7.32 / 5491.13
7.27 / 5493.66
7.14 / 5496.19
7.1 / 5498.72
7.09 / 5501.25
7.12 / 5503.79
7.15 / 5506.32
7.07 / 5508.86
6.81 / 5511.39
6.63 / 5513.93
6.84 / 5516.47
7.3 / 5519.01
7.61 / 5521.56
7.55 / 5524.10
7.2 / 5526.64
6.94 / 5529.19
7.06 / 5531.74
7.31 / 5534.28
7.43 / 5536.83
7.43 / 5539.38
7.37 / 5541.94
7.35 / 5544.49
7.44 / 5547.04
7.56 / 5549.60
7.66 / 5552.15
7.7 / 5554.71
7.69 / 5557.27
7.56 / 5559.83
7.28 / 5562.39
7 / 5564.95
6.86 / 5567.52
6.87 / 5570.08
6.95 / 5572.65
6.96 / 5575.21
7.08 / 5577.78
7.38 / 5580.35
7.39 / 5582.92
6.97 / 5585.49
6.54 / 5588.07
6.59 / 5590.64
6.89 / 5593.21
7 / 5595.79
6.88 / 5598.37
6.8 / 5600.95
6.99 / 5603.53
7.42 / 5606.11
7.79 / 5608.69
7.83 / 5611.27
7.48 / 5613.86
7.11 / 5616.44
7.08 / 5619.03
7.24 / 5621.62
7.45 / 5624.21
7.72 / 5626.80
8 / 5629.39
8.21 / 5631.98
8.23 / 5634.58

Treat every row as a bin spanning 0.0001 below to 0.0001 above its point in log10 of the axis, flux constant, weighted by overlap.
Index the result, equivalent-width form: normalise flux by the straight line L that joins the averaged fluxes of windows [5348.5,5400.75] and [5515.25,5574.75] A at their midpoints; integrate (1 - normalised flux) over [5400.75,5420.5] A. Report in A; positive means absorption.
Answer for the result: 1.0 A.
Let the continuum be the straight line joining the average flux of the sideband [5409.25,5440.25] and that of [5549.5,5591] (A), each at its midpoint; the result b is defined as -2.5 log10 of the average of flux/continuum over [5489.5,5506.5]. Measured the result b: -0.017 mag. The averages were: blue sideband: 6.94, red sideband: 7.18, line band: 7.17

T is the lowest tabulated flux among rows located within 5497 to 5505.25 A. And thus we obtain 7.09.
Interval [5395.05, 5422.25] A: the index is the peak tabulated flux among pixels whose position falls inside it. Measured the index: 7.55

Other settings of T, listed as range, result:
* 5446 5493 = 6.57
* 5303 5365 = 5.46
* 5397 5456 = 5.92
